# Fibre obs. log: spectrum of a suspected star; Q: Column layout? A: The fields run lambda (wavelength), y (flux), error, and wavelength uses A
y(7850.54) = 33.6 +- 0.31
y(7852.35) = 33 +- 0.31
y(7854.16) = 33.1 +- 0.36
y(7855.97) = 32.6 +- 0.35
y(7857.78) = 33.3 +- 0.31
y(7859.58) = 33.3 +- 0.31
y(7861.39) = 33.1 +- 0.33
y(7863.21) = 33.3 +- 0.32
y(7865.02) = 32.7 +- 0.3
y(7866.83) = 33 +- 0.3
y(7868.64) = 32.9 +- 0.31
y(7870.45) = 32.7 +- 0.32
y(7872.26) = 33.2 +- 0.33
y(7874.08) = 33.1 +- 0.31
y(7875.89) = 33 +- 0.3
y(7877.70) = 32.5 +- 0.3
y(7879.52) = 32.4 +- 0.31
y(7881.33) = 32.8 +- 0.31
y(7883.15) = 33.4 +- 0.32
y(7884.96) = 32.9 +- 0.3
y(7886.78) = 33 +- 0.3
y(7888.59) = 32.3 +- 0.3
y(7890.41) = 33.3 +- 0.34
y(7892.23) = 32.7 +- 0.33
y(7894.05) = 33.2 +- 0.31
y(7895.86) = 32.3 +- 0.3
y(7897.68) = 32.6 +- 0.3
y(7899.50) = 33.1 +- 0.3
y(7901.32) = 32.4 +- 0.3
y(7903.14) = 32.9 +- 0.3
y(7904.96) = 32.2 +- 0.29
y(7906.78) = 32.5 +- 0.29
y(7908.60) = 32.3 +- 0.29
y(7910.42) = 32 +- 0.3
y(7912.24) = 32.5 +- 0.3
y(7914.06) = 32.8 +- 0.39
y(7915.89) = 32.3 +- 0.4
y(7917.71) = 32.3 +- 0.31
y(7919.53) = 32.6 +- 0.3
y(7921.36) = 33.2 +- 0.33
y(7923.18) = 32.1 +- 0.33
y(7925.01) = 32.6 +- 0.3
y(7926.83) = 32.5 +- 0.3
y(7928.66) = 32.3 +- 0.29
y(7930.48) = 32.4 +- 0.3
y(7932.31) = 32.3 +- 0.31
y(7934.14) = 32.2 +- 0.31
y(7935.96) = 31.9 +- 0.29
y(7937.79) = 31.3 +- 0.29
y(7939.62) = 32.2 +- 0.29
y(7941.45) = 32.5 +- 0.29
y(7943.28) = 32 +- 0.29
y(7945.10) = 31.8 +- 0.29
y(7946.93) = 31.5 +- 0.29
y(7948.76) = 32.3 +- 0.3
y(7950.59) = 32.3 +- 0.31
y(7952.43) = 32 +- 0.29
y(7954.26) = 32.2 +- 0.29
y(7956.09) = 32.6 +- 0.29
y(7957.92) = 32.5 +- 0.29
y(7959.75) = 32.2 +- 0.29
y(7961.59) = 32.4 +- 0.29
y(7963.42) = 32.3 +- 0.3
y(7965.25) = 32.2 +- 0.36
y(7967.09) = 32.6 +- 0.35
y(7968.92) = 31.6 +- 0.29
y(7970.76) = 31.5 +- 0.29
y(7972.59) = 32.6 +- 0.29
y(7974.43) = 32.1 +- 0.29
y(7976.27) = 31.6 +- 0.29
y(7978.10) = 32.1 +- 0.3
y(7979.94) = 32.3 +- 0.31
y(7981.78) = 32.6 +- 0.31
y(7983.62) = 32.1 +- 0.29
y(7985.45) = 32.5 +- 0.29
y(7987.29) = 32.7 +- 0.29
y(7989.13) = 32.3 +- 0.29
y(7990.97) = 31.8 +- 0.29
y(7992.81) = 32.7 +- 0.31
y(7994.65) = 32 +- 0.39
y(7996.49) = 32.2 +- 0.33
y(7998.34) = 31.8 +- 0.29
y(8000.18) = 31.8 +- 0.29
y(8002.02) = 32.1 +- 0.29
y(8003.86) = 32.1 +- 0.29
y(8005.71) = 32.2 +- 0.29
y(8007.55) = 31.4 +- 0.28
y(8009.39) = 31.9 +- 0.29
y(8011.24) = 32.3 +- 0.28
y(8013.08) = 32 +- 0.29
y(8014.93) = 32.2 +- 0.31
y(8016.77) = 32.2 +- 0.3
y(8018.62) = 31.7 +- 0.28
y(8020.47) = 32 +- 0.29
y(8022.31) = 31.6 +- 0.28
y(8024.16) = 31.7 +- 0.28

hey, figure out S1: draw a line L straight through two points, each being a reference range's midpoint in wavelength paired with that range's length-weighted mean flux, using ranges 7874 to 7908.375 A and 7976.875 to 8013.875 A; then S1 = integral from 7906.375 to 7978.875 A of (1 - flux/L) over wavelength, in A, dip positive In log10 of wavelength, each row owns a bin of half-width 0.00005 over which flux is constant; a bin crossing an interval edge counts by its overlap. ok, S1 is 0.5 A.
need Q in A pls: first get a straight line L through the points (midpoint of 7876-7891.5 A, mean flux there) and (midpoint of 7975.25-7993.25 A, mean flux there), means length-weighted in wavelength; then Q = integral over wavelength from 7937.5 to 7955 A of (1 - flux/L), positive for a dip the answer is 0.2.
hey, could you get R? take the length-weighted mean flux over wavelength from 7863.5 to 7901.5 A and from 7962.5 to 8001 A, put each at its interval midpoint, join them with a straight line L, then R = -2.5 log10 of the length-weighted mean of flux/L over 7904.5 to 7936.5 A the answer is 0.006 mag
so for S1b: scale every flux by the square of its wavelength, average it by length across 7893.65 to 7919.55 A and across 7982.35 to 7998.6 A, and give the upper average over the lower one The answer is 1.01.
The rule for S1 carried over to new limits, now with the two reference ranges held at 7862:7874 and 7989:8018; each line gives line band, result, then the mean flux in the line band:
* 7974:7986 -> 0.01 A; 32.2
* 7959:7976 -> 0.08 A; 32.1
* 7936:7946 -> 0.16 A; 32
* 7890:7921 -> 0.11 A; 32.6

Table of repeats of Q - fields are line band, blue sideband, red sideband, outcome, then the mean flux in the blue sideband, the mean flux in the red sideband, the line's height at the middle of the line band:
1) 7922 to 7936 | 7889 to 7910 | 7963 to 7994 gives 0.07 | 32.7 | 32.2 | 32.5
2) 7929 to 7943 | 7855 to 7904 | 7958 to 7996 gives 0.17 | 32.9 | 32.2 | 32.5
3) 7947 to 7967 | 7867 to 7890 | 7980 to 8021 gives 0.07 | 32.9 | 32.1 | 32.4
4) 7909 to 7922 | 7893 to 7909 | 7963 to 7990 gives 0.02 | 32.6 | 32.2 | 32.5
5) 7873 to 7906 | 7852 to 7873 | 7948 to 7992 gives 0.04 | 33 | 32.2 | 32.8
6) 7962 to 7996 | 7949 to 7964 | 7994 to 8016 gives -0.04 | 32.3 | 32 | 32.2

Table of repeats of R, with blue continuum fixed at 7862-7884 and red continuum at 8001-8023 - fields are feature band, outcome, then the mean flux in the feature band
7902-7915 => 0.01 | 32.5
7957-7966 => 0.00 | 32.3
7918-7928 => 0.00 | 32.6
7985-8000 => 0.00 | 32.2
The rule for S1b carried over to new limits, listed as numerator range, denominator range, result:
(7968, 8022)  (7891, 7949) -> 1.01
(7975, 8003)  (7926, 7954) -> 1.01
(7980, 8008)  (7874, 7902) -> 1.01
